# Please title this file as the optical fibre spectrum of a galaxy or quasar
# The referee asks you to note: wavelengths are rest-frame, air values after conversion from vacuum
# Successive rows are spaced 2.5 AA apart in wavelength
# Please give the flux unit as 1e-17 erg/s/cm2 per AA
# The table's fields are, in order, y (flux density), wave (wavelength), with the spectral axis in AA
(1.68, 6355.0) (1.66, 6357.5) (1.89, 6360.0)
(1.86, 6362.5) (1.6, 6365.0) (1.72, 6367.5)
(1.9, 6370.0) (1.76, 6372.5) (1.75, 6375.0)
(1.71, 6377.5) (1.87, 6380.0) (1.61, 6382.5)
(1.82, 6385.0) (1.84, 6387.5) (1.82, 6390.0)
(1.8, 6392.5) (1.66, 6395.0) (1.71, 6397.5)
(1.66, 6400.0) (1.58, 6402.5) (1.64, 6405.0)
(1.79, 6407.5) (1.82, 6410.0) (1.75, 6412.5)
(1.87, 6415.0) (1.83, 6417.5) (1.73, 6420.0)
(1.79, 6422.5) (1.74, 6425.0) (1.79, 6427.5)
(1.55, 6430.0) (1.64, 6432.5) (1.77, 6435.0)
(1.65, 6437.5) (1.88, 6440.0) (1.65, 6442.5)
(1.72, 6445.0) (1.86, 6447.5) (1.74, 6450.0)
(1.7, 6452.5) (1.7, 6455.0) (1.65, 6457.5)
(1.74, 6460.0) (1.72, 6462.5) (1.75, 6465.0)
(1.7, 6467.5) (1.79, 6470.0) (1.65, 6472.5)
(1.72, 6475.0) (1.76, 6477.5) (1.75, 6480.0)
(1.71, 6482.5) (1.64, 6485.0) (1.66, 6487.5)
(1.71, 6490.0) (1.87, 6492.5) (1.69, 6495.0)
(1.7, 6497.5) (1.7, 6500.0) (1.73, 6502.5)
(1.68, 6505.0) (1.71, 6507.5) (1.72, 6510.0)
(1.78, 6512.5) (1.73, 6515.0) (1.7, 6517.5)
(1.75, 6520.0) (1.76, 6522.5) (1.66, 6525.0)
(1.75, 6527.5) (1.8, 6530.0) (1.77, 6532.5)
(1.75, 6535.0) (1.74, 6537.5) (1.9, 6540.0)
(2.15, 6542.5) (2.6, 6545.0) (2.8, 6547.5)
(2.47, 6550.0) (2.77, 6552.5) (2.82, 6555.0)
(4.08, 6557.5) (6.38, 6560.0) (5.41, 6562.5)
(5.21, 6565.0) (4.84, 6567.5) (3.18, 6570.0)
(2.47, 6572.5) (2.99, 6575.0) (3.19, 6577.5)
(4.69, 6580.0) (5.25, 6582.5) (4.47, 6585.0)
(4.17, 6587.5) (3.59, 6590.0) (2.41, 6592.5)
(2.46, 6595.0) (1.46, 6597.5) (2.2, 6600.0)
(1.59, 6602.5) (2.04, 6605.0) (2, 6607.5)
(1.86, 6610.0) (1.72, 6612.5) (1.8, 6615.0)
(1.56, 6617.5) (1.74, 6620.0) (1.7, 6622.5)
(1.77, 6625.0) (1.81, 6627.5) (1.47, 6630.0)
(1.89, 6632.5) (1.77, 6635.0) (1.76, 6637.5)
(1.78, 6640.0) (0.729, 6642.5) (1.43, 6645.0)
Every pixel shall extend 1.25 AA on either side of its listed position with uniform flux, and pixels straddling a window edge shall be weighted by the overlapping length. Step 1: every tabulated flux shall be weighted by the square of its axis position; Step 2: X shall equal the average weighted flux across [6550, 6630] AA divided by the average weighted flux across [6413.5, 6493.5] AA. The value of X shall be 1.79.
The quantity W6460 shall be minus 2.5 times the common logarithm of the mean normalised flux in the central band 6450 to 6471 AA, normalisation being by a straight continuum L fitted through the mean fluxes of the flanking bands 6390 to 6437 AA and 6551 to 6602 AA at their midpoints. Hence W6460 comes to 0.309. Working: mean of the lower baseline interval 1.73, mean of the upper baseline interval 3.66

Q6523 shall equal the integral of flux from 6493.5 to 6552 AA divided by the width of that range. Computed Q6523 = 1.88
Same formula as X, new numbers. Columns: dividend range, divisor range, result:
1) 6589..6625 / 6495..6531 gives 1.19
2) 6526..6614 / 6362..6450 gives 1.79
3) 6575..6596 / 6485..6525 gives 2.23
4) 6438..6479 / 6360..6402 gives 1.01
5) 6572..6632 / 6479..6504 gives 1.51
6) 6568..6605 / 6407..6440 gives 1.89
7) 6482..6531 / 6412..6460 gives 1.01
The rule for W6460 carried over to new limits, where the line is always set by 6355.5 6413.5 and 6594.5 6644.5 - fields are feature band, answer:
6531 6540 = -0.02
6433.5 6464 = 0.01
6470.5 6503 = 0.02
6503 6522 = 0.01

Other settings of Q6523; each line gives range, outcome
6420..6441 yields 1.72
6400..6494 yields 1.73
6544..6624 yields 3.06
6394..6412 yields 1.7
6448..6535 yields 1.72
